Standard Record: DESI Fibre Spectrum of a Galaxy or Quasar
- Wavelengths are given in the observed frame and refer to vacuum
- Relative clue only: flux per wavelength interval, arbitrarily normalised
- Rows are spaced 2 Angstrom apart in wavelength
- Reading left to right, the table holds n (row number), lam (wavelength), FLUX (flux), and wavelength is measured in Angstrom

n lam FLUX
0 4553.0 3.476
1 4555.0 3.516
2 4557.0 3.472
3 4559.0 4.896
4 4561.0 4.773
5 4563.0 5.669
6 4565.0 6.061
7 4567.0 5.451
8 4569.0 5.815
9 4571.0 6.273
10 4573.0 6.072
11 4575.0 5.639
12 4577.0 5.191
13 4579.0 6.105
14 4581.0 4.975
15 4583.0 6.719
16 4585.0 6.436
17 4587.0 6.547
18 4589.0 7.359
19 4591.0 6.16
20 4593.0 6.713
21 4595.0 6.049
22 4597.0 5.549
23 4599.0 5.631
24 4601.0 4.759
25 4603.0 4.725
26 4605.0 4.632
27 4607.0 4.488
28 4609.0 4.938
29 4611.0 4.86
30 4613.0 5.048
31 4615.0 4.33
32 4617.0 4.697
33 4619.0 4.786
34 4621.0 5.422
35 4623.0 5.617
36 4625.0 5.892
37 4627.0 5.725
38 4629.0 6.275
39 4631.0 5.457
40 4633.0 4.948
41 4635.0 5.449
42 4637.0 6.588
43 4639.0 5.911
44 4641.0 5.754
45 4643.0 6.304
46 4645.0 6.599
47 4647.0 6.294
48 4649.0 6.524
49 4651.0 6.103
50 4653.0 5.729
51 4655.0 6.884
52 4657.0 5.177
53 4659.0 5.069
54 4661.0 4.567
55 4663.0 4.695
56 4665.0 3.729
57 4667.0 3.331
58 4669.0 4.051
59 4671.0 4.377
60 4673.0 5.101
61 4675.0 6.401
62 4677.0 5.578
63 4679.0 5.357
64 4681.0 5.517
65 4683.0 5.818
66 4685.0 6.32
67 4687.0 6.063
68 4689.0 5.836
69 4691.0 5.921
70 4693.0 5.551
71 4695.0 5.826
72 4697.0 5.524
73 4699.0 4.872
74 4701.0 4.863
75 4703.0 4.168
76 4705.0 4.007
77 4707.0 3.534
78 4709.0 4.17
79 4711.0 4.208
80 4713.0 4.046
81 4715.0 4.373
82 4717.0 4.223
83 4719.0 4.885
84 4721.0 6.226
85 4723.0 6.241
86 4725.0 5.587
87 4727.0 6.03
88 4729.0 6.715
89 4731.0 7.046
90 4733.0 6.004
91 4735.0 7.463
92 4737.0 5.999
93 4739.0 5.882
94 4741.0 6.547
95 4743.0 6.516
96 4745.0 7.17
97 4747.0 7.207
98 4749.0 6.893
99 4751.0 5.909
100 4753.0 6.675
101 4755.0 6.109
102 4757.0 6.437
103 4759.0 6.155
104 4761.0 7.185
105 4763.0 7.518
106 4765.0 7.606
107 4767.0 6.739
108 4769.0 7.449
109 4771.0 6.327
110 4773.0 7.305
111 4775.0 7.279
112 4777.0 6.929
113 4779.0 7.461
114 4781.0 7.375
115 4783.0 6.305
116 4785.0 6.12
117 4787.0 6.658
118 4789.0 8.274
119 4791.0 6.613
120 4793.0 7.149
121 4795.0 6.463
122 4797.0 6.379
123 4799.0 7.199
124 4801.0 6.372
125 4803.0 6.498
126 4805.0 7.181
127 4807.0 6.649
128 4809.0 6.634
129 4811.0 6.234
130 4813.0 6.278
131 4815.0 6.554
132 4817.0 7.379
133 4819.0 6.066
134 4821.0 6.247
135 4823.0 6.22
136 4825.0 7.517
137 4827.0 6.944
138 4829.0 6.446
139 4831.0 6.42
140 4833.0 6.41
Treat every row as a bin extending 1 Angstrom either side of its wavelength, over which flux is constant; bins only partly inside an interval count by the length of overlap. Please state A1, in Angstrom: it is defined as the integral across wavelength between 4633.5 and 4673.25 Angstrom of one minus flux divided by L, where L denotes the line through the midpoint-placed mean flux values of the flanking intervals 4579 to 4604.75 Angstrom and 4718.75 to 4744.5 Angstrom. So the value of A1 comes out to 4.4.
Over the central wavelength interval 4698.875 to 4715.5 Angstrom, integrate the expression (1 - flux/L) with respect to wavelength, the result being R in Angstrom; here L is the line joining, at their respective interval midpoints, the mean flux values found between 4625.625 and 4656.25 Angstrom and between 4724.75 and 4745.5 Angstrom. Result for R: 5.6 Angstrom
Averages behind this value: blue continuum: 6.03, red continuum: 6.46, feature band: 4.21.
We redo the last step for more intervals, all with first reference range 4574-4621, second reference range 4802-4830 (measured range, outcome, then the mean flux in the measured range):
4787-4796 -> -0.8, 7.07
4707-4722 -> 3.9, 4.52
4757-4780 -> -2.4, 7.06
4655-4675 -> 4.0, 4.67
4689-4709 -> 3.6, 4.93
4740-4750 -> -1.0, 6.87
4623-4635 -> 0.0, 5.64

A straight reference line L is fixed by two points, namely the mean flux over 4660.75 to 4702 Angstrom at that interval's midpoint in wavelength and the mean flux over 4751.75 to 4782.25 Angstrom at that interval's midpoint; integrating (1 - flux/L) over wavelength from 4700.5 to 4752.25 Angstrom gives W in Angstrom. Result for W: 4.6 Angstrom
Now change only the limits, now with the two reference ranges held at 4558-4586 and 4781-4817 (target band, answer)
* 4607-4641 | 3.4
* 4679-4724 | 8.4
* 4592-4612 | 2.1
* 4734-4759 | -0.2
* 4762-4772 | -0.8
